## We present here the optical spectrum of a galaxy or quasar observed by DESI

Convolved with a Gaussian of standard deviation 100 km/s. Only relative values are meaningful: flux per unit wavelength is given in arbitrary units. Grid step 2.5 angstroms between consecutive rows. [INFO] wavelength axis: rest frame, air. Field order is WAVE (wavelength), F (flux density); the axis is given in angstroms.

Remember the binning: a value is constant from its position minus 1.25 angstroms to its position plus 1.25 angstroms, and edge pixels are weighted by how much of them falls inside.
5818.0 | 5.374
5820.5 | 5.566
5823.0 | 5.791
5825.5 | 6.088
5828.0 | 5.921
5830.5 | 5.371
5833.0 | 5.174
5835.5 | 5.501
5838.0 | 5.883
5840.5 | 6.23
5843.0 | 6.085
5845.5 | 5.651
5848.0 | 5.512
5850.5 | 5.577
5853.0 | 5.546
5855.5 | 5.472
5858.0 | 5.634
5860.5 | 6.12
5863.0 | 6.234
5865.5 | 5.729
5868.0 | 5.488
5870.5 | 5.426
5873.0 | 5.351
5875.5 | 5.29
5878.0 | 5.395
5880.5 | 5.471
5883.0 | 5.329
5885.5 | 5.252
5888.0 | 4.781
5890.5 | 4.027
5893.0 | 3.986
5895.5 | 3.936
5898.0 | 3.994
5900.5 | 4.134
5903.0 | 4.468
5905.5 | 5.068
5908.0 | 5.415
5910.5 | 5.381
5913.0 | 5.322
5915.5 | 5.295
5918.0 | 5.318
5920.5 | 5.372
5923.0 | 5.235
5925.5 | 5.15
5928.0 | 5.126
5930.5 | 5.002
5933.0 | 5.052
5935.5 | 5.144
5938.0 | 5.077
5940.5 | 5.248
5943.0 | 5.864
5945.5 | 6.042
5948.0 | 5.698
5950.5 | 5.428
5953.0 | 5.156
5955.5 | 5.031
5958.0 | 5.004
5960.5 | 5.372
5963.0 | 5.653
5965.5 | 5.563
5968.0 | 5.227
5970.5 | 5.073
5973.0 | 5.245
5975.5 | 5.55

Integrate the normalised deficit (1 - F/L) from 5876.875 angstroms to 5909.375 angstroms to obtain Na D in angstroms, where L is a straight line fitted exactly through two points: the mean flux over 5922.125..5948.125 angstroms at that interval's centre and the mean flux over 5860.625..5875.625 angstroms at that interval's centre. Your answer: 4.8 angstroms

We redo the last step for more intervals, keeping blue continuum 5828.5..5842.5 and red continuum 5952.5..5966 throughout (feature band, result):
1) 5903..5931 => 1.05 angstroms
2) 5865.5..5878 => 0.31 angstroms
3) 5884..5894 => 1.75 angstroms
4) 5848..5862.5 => -0.19 angstroms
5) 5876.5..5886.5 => 0.30 angstroms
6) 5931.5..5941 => 0.43 angstroms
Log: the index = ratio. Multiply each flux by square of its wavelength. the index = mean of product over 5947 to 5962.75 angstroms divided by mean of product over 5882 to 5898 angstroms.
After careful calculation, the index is 1.20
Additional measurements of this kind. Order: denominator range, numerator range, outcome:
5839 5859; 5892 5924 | 0.86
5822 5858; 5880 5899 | 0.82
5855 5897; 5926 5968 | 1.05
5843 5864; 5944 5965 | 0.98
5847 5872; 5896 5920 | 0.88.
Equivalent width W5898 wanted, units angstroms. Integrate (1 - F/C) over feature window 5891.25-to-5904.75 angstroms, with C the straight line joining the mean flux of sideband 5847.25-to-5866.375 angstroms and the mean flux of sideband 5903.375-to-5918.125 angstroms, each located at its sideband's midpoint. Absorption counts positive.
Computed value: 3.1 angstroms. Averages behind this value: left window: 5.73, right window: 5.25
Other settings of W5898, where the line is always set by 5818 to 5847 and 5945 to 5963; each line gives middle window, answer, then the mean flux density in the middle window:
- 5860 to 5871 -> -0.3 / 5.8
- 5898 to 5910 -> 1.7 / 4.73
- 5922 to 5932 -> 0.6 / 5.12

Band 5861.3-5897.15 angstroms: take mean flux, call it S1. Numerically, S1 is 5.12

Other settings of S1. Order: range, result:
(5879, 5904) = 4.55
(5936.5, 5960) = 5.39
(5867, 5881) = 5.4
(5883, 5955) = 5.04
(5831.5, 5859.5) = 5.66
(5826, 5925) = 5.3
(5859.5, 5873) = 5.75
